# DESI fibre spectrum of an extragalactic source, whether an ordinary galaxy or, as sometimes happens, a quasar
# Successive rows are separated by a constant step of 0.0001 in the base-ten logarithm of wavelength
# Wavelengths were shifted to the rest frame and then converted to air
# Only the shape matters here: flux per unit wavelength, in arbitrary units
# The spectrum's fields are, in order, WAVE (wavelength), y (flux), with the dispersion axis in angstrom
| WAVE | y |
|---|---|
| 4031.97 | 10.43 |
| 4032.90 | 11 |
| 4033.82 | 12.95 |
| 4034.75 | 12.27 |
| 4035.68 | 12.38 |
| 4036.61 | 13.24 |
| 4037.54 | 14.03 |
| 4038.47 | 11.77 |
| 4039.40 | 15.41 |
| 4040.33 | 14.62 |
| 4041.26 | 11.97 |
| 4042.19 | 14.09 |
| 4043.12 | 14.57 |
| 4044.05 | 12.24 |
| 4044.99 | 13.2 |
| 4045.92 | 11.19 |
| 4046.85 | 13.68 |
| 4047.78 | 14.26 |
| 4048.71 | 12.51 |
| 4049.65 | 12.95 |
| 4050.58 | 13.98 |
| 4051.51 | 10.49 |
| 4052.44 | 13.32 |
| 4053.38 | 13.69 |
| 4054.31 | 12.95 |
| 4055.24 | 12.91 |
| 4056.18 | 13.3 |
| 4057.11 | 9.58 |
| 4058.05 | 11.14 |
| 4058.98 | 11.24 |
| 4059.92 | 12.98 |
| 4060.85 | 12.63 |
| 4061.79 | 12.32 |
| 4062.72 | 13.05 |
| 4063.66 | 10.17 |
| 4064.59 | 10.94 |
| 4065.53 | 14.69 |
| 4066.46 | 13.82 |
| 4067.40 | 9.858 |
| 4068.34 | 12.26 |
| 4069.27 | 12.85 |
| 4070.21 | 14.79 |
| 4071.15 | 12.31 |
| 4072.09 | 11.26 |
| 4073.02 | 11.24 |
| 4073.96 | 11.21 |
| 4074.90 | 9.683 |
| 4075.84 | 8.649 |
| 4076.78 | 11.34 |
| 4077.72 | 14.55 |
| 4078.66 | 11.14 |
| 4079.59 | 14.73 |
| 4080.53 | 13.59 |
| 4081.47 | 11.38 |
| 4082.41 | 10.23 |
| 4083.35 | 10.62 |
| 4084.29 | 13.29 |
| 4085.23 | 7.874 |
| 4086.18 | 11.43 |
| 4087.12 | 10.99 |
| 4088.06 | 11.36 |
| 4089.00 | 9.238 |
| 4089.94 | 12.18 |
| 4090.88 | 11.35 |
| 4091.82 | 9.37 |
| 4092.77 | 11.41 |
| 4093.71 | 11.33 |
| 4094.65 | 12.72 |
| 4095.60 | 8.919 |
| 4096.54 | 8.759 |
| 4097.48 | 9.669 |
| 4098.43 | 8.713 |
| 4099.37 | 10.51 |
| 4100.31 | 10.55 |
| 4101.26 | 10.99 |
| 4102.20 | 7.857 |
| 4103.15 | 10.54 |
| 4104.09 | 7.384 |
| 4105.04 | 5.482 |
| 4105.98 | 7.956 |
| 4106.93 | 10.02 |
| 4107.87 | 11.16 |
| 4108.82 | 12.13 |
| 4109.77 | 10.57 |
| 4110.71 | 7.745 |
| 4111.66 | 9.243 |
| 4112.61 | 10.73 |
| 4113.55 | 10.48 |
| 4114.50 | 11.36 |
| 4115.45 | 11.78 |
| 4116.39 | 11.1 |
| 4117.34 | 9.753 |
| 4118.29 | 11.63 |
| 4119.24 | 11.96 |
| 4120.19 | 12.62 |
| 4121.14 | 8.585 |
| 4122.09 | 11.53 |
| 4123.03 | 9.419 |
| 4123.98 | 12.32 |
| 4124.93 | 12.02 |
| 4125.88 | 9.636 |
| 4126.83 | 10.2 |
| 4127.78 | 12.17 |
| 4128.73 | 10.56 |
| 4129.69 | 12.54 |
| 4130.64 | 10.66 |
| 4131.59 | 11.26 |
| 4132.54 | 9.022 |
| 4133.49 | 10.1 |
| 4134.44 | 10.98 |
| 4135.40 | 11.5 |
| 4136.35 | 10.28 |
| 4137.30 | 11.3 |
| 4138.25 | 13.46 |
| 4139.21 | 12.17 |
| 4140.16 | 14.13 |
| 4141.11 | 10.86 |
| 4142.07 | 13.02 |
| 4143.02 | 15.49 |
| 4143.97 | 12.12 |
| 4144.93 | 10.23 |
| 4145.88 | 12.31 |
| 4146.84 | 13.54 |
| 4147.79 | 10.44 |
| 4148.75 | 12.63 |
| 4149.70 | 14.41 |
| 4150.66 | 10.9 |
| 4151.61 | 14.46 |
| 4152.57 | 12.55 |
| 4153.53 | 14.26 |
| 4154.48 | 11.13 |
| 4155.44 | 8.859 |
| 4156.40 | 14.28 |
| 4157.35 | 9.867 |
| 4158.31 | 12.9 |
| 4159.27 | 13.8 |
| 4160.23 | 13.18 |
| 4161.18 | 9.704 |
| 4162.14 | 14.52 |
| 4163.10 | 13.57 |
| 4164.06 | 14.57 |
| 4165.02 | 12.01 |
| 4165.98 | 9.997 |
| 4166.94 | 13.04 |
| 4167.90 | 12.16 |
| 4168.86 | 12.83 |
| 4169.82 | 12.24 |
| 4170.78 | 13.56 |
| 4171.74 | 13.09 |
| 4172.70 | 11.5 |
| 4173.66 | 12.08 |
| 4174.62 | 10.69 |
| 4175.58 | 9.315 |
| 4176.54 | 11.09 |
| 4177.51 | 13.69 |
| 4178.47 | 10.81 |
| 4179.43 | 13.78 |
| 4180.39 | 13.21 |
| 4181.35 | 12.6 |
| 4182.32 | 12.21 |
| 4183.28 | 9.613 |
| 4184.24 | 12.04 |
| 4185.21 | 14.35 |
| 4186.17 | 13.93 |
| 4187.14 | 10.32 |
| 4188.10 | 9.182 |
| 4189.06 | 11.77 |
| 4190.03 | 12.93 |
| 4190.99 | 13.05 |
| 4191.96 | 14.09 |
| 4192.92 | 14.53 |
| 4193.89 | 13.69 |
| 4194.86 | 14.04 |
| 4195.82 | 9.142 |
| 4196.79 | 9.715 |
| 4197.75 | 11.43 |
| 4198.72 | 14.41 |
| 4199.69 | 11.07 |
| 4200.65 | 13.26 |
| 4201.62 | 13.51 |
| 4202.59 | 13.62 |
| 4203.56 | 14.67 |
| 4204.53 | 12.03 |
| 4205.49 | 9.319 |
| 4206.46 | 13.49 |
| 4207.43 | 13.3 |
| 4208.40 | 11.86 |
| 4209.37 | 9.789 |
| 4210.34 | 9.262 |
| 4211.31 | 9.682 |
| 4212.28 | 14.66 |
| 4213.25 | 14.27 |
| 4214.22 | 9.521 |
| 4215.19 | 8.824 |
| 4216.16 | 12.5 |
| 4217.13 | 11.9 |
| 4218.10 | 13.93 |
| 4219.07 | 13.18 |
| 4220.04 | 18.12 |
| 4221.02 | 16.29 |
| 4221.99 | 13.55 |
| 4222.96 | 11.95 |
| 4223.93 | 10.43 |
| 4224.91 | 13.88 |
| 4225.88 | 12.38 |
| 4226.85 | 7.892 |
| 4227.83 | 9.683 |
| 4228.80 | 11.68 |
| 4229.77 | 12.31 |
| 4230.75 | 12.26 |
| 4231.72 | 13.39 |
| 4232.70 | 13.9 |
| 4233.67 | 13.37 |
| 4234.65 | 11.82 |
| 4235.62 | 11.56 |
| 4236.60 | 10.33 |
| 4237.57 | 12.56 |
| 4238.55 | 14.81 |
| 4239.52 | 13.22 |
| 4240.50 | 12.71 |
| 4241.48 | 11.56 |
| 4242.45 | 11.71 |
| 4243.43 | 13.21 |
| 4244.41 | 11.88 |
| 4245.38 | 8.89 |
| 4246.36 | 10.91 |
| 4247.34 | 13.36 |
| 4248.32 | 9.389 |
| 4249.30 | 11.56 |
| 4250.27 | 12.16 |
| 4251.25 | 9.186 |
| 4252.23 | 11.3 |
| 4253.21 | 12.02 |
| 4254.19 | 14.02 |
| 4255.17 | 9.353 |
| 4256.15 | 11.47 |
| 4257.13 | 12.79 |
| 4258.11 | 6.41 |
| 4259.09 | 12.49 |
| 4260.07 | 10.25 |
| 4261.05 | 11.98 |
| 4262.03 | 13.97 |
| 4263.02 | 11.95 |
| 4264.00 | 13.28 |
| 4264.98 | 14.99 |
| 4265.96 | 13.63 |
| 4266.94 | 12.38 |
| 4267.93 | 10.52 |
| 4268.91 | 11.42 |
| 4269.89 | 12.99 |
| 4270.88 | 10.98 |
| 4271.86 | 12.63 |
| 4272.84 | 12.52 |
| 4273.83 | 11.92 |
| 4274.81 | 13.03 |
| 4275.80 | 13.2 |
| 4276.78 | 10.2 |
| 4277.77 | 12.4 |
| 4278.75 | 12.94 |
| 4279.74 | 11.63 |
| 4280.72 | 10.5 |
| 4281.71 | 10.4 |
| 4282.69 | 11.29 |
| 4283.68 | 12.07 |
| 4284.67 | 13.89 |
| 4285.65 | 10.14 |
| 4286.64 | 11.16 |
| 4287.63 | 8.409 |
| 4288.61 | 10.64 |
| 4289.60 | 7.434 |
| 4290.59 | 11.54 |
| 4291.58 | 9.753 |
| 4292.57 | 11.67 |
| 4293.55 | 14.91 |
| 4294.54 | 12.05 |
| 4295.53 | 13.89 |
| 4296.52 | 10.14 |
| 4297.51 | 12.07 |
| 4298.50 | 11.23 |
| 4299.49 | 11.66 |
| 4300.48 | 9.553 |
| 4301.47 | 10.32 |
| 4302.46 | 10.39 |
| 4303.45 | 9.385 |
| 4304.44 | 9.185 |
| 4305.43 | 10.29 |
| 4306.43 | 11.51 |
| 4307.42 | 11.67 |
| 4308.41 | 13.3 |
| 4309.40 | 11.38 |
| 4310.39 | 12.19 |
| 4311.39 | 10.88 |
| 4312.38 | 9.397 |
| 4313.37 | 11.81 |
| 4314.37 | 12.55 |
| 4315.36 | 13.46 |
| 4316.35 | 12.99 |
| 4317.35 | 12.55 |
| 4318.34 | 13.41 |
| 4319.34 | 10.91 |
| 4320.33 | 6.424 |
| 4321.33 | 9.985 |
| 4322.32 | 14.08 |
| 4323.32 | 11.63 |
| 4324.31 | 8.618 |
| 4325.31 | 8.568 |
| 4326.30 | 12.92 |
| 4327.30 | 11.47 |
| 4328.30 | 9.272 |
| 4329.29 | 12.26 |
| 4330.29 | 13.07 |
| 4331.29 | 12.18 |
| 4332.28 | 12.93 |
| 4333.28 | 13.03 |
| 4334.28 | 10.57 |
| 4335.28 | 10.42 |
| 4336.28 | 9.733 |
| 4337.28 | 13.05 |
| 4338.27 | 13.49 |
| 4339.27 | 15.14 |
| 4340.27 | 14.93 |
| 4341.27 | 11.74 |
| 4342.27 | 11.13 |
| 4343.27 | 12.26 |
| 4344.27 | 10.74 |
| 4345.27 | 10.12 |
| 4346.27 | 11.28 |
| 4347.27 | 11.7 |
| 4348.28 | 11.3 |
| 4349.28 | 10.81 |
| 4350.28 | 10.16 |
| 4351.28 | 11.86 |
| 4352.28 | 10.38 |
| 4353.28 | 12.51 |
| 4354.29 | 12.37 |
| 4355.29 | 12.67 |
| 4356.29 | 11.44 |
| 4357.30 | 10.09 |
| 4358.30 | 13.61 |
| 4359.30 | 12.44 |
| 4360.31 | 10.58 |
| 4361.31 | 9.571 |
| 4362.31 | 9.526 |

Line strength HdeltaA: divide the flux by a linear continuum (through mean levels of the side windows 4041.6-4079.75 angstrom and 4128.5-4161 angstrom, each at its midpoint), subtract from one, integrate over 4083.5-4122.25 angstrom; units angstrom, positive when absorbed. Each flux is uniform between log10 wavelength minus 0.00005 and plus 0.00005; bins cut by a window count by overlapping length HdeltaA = 6.0 angstrom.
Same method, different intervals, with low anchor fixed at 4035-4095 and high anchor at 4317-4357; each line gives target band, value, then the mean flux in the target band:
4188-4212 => -0.6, 12.2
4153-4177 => -0.4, 12.2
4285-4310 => 1.5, 11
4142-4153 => -0.6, 12.7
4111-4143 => 2.2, 11.2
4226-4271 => -0.2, 11.8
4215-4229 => -0.8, 12.5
